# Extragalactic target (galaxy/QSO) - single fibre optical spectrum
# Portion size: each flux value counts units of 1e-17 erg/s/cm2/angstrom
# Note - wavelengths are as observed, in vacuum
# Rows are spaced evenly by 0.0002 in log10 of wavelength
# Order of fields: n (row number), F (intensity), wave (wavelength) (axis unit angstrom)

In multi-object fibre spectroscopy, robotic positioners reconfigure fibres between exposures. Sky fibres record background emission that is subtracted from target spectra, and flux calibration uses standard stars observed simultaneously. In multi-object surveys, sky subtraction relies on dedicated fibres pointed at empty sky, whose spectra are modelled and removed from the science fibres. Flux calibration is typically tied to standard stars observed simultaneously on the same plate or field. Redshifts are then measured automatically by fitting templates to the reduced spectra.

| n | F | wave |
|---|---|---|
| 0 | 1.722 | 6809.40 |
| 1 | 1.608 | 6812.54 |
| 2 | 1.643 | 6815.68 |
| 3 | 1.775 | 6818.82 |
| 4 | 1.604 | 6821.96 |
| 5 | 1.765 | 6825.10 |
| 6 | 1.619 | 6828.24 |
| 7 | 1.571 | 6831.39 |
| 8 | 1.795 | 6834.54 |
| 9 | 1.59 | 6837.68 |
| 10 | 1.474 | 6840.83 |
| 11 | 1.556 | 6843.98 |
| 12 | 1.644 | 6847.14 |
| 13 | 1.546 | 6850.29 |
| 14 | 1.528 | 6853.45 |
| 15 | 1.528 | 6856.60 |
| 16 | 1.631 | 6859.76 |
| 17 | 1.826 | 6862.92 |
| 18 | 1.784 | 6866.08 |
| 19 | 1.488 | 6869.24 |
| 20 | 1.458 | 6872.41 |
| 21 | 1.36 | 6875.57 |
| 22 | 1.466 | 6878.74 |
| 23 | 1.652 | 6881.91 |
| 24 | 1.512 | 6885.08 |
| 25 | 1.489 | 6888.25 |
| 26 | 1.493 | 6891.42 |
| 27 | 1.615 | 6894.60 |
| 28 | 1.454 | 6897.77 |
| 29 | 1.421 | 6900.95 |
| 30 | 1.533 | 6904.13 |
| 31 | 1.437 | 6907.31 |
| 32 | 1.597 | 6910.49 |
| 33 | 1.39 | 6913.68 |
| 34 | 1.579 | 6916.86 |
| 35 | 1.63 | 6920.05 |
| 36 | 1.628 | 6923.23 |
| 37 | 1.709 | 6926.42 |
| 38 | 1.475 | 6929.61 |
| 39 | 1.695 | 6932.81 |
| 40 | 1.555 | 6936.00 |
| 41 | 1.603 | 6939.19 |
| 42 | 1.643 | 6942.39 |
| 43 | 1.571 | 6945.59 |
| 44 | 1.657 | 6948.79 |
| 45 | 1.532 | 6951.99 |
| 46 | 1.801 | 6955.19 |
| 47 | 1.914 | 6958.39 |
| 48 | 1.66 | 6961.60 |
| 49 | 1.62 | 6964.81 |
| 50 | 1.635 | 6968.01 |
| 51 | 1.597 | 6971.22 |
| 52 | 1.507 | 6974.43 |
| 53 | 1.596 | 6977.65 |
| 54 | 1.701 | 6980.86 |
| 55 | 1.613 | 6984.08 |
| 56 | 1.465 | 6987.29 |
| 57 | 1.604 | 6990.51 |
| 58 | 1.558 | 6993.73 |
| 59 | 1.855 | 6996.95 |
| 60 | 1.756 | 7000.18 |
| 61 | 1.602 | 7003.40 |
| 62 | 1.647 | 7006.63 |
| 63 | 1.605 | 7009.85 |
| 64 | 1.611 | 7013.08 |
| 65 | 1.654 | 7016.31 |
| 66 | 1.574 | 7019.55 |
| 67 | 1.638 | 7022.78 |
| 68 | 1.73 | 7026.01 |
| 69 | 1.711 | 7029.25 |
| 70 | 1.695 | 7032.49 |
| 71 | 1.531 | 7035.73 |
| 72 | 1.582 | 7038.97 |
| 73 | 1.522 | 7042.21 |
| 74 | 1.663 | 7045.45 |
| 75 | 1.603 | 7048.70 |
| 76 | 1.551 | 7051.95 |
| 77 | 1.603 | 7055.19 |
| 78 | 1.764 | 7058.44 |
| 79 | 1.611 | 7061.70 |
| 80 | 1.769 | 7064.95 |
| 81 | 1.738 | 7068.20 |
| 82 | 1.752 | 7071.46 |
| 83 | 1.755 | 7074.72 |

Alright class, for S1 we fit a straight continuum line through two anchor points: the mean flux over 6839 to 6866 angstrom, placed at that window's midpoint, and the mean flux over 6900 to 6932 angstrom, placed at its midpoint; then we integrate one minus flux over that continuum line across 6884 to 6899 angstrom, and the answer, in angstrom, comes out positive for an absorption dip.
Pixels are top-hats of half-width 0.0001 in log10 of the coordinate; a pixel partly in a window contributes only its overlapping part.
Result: 0.5 angstrom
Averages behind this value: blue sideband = 1.6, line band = 1.51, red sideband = 1.55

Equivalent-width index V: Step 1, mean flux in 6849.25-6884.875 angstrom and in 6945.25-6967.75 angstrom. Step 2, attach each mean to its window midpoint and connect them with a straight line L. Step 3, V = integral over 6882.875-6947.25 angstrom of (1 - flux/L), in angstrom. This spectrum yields 3.1 angstrom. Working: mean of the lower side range 1.57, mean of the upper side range 1.68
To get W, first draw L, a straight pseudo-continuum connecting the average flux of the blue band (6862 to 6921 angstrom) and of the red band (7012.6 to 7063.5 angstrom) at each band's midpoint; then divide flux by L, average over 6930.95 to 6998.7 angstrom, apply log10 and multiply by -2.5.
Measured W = -0.04 mag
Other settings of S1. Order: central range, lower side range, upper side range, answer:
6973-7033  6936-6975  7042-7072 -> 0.5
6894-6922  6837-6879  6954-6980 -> 1.7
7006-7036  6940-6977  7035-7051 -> -0.9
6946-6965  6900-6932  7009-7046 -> -1.5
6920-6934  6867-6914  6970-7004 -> -0.7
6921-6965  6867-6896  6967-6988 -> -2.4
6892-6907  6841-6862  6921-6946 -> 0.9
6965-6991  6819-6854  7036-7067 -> 0.5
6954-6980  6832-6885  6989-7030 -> -0.5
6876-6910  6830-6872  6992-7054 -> 2.3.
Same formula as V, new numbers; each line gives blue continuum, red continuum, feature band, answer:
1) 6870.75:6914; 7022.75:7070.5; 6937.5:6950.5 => -0.6 angstrom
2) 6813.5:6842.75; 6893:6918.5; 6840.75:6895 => 0.5 angstrom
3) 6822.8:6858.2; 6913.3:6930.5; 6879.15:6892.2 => 0.5 angstrom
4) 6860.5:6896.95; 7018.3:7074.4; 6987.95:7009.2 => -0.4 angstrom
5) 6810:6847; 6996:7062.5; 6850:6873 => 0.4 angstrom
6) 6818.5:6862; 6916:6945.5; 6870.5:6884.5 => 1.1 angstrom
